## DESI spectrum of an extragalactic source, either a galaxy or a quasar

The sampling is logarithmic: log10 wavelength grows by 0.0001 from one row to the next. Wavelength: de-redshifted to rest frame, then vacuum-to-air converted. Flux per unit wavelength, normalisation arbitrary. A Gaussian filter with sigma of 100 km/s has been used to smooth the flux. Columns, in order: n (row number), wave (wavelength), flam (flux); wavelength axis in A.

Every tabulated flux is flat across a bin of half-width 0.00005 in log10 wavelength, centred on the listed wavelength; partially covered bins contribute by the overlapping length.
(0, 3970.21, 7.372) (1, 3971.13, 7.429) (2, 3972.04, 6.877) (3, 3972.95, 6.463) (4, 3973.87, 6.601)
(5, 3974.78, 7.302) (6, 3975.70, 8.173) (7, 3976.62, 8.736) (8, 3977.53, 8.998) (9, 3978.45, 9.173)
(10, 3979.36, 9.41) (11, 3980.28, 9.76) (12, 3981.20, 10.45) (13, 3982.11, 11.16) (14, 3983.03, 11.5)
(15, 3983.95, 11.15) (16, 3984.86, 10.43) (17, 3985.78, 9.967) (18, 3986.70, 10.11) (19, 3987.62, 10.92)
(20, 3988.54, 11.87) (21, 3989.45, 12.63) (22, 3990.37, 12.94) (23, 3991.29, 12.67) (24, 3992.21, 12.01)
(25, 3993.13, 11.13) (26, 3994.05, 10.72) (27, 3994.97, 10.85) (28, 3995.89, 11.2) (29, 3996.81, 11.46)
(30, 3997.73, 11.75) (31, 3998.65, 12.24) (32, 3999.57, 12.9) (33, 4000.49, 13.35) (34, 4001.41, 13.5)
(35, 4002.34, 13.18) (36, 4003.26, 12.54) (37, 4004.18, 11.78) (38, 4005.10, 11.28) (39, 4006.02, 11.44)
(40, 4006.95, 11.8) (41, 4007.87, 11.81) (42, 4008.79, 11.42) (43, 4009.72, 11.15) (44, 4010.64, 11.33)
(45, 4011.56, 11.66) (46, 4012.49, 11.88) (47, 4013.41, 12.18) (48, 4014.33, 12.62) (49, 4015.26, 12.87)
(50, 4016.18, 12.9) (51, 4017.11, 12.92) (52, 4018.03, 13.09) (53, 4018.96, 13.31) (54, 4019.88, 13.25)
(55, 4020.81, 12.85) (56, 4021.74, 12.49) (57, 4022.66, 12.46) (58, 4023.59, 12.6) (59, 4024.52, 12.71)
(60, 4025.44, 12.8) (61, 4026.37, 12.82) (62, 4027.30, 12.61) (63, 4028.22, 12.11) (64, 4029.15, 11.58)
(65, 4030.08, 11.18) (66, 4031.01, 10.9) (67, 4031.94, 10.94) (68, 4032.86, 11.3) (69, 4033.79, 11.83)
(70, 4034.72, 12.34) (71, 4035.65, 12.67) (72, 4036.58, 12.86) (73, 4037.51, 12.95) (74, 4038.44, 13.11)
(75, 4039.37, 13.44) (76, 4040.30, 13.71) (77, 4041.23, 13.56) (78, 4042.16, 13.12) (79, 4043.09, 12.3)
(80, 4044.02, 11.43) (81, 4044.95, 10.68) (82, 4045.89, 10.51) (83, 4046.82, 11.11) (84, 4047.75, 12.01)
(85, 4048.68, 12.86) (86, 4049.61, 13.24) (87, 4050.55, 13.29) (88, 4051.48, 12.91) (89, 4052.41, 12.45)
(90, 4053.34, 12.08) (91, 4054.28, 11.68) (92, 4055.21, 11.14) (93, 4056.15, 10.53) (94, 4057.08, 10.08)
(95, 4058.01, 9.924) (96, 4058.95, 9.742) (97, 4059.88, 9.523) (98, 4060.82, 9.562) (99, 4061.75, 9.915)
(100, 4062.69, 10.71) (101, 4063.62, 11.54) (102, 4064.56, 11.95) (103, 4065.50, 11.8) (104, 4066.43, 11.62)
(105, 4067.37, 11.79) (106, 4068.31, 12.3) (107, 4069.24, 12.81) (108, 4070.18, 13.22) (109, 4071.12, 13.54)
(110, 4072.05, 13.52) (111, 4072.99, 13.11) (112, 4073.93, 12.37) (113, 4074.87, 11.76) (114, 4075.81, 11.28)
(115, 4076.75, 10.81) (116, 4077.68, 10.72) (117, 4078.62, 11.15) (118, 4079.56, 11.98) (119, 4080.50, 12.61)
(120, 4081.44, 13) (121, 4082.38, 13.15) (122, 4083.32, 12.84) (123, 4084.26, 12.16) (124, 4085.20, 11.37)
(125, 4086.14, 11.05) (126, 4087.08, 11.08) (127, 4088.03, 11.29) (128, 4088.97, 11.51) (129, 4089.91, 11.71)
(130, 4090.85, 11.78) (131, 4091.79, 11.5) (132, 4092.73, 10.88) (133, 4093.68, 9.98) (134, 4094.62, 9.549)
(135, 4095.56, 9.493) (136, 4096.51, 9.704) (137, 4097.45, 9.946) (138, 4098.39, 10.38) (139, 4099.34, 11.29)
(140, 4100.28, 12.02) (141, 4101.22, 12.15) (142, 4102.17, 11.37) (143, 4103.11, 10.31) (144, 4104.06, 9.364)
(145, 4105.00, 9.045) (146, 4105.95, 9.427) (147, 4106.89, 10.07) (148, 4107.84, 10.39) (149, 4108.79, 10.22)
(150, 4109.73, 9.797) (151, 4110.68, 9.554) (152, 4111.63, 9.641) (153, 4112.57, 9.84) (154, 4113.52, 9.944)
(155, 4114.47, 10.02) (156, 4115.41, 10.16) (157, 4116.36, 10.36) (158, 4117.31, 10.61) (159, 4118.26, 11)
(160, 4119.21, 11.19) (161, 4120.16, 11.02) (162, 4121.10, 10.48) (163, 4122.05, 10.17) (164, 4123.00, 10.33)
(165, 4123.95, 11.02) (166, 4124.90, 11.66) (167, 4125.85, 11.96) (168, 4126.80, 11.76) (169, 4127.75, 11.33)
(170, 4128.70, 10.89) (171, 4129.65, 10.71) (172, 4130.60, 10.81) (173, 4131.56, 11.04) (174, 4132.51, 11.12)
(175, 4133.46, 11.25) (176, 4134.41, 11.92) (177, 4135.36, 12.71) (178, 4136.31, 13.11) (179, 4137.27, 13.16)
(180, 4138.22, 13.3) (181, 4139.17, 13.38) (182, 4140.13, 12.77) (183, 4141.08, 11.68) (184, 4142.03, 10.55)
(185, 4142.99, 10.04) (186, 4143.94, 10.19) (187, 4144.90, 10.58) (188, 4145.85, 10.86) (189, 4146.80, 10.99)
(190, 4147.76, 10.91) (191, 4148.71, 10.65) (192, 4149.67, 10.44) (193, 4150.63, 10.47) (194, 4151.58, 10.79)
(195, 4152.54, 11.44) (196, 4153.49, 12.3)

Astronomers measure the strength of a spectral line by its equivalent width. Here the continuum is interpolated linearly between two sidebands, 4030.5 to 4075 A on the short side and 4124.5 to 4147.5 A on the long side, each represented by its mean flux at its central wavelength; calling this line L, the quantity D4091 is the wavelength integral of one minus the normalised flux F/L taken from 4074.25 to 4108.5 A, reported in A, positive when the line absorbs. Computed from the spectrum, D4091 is 2.0 A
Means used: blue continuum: 11.9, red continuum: 11.6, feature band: 11.1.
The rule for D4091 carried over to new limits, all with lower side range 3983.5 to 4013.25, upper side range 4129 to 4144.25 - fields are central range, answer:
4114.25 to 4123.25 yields 0.9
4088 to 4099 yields 1.0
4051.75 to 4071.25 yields 0.7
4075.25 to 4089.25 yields 0.0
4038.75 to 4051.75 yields -0.8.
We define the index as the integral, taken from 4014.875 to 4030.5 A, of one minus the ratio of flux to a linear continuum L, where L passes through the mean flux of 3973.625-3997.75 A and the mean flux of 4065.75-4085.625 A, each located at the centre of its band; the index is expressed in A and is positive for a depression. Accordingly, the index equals -2.0 A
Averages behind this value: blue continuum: 10.5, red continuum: 12.2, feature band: 12.6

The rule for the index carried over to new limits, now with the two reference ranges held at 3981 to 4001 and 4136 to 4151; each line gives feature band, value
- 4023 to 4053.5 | -2.1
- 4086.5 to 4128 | 3.1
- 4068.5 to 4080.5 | -0.8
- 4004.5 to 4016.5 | -0.3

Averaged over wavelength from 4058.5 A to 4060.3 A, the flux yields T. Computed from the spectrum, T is 9.66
